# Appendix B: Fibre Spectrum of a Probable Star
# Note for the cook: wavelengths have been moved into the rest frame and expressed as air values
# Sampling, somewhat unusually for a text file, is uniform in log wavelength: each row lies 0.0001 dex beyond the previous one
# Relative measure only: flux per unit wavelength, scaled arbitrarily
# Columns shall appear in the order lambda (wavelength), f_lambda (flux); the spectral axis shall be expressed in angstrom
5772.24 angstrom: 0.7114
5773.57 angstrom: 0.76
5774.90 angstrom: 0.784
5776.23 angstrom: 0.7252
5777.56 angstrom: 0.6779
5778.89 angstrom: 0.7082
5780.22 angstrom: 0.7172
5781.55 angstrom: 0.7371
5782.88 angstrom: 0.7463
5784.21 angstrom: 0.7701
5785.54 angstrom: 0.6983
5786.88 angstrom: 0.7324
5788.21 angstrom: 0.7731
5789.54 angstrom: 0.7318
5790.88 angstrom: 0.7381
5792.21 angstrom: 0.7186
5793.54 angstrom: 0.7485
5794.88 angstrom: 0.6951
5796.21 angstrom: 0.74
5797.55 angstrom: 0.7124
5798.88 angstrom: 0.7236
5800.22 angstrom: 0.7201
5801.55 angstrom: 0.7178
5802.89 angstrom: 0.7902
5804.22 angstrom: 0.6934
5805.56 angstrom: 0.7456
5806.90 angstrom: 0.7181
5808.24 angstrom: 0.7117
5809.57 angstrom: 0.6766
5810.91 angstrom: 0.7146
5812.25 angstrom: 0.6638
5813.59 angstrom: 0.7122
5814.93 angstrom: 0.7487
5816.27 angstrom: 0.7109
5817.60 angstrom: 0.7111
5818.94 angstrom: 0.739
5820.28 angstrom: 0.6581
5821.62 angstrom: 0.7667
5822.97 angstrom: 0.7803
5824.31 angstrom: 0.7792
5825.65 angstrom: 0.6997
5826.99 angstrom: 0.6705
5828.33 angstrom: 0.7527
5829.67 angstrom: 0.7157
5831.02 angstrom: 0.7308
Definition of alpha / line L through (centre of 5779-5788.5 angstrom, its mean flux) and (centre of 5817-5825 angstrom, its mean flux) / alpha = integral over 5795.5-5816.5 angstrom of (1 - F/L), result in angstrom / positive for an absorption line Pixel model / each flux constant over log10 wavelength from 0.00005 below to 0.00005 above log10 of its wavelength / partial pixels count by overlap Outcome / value 0.5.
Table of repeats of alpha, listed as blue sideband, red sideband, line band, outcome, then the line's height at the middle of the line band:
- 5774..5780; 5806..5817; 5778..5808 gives -0.5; 0.717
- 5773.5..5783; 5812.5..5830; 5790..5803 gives 0.0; 0.728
